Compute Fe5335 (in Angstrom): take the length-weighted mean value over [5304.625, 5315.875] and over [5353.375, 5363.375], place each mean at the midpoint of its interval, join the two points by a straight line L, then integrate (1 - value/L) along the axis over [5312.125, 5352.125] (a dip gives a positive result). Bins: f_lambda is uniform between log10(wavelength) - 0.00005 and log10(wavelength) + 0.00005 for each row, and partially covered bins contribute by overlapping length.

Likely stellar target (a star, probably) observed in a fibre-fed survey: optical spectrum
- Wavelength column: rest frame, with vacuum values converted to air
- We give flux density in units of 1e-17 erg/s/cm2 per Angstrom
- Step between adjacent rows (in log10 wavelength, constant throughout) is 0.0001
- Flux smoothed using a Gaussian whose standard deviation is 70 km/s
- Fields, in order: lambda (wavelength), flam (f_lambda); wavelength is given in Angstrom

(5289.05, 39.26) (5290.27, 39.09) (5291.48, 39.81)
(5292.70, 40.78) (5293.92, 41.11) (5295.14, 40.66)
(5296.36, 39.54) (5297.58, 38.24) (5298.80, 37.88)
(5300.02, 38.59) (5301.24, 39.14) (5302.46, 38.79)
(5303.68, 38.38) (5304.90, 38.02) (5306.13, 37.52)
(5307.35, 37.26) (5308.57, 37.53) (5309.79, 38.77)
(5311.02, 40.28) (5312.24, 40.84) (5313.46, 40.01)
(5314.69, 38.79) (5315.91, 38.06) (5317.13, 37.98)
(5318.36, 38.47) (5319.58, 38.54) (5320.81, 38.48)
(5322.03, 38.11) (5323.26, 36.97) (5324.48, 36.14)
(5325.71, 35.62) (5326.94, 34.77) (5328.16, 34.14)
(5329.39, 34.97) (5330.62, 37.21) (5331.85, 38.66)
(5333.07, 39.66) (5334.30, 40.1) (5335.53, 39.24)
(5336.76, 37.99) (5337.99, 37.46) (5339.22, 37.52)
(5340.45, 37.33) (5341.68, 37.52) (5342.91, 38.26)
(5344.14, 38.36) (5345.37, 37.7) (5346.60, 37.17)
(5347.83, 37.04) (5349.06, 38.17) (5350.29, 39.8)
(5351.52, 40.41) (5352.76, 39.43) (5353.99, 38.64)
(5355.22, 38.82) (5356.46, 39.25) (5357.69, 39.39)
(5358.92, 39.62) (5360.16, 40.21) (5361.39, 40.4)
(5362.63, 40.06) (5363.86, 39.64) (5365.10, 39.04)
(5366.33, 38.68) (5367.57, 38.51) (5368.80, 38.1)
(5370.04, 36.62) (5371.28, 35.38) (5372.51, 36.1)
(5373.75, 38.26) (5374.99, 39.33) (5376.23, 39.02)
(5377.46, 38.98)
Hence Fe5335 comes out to 1.3 Angstrom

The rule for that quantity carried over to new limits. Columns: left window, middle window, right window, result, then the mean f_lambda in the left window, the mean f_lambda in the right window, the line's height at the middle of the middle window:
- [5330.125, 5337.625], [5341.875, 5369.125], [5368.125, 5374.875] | -0.8 Angstrom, 38.8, 37.1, 37.8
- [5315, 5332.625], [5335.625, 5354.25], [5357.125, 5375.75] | -0.2 Angstrom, 37.1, 38.6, 37.8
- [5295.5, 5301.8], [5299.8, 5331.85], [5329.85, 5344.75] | 0.6 Angstrom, 38.8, 38.2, 38.5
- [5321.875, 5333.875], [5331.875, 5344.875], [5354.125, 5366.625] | -0.3 Angstrom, 36.6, 39.5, 37.6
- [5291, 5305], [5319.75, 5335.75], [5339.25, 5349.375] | 0.4 Angstrom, 39.3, 37.7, 38.3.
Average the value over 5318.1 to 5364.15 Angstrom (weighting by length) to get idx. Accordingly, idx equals 38.2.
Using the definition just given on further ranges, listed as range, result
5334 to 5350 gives 38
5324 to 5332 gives 35.7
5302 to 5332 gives 37.7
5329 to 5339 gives 38.2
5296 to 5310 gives 38.3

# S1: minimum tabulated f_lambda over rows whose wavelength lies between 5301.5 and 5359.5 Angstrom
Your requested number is 34.14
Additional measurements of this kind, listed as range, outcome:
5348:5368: 38.17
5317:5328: 34.77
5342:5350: 37.04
